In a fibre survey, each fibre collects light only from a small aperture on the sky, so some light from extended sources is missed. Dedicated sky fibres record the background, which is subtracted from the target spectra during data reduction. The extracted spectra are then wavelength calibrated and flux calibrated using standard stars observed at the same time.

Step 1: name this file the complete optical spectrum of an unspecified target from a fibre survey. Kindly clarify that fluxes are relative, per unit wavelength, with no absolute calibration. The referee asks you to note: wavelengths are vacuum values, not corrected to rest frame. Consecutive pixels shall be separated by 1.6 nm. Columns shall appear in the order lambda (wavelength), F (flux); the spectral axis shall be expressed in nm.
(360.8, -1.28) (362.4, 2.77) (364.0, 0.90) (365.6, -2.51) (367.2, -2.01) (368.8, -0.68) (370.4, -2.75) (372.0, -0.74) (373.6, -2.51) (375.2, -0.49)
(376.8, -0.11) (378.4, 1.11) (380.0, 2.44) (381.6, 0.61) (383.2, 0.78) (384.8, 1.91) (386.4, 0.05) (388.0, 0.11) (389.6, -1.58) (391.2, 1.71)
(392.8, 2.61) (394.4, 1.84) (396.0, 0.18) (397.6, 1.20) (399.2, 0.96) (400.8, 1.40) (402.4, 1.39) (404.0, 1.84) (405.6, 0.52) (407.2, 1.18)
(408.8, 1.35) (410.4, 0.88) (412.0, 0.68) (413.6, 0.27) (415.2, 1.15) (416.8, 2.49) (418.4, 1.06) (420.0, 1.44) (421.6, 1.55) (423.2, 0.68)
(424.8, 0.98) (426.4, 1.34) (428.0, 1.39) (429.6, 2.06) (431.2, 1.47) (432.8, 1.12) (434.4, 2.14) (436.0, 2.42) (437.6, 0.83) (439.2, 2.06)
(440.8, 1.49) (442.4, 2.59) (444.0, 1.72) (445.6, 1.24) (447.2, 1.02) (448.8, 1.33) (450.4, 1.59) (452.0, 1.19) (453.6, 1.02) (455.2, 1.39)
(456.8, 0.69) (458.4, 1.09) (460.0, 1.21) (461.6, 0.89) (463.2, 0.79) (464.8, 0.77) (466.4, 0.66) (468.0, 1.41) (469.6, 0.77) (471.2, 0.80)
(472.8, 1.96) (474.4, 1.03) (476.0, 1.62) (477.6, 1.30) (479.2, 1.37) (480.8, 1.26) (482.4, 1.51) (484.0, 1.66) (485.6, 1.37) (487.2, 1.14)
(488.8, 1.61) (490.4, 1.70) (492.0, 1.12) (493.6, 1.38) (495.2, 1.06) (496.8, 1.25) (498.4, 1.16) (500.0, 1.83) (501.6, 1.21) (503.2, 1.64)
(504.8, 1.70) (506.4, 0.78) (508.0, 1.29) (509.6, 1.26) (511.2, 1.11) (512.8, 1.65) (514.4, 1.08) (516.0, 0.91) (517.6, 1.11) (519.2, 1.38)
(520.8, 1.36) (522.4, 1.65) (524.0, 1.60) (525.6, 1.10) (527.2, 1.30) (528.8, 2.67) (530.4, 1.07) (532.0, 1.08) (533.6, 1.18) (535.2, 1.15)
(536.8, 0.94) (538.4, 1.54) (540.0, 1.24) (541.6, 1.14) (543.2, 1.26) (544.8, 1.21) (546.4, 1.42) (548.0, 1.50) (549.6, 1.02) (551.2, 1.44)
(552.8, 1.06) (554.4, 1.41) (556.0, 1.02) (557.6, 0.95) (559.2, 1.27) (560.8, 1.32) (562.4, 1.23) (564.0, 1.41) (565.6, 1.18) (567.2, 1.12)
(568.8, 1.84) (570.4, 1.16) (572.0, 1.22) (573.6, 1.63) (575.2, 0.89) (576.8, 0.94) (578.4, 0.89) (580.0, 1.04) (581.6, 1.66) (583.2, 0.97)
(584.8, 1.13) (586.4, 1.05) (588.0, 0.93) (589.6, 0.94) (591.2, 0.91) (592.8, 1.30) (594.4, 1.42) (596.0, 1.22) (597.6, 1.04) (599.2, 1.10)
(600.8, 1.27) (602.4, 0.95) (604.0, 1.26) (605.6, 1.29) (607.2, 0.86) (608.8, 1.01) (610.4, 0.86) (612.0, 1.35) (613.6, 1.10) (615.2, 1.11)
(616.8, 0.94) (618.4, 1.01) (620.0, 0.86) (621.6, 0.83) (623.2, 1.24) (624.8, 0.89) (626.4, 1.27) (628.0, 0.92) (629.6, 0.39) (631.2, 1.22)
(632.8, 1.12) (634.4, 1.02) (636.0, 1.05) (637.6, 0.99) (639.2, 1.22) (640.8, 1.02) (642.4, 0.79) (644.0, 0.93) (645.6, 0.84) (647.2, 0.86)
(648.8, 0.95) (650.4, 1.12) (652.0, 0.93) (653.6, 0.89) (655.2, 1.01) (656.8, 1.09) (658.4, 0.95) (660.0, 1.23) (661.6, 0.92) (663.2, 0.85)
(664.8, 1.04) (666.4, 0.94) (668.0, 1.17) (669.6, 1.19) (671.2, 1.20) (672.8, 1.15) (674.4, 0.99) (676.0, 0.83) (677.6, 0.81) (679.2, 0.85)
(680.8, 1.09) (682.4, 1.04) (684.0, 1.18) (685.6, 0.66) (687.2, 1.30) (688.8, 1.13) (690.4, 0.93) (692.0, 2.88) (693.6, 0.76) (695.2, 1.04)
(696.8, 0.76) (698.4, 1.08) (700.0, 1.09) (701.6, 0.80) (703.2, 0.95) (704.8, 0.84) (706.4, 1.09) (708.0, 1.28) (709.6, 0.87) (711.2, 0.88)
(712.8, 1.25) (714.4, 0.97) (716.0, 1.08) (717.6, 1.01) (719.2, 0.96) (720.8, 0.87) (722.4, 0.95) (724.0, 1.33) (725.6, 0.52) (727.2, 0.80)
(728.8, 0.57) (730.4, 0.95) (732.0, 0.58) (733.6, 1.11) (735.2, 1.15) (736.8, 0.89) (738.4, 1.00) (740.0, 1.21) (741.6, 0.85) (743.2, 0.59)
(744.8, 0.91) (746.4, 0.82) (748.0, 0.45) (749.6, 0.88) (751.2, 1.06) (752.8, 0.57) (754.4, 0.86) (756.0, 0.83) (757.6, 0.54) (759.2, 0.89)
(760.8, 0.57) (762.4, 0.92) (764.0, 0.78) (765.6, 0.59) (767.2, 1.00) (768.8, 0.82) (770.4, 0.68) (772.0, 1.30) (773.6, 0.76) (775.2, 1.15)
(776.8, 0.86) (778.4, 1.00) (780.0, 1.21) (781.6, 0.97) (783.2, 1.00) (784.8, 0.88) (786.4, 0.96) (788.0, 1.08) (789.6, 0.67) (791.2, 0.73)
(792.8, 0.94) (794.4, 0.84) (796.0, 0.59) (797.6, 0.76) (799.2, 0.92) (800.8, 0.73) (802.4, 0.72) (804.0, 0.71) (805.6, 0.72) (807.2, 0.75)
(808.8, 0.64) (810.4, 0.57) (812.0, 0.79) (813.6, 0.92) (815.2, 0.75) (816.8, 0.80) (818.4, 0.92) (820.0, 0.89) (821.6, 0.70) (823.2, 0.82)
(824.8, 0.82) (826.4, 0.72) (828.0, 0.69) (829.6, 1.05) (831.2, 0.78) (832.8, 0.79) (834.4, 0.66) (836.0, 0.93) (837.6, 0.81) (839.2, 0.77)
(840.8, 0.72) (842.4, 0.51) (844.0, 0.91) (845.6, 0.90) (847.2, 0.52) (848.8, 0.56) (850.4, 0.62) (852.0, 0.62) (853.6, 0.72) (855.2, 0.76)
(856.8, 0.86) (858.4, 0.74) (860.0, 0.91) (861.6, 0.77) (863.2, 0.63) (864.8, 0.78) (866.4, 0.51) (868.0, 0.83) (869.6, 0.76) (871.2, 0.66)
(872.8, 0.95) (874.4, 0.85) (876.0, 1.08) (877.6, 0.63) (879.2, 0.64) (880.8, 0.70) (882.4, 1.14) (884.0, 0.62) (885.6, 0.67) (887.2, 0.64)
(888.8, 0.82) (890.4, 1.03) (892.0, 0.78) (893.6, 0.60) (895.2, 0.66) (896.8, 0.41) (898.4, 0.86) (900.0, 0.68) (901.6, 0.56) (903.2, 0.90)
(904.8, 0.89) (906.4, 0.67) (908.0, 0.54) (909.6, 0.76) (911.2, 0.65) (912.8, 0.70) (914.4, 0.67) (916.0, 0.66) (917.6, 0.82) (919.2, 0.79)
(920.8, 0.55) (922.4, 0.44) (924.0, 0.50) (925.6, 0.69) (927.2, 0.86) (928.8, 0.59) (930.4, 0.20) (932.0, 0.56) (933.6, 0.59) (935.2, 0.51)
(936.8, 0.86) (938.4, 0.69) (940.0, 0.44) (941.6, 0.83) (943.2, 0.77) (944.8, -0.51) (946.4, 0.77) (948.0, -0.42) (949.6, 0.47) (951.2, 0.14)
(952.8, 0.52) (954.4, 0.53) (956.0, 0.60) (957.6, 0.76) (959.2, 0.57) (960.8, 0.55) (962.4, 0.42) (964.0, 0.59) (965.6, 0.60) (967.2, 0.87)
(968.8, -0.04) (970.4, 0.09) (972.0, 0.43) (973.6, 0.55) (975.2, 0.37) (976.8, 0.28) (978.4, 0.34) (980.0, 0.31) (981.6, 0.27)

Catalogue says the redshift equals 0.05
